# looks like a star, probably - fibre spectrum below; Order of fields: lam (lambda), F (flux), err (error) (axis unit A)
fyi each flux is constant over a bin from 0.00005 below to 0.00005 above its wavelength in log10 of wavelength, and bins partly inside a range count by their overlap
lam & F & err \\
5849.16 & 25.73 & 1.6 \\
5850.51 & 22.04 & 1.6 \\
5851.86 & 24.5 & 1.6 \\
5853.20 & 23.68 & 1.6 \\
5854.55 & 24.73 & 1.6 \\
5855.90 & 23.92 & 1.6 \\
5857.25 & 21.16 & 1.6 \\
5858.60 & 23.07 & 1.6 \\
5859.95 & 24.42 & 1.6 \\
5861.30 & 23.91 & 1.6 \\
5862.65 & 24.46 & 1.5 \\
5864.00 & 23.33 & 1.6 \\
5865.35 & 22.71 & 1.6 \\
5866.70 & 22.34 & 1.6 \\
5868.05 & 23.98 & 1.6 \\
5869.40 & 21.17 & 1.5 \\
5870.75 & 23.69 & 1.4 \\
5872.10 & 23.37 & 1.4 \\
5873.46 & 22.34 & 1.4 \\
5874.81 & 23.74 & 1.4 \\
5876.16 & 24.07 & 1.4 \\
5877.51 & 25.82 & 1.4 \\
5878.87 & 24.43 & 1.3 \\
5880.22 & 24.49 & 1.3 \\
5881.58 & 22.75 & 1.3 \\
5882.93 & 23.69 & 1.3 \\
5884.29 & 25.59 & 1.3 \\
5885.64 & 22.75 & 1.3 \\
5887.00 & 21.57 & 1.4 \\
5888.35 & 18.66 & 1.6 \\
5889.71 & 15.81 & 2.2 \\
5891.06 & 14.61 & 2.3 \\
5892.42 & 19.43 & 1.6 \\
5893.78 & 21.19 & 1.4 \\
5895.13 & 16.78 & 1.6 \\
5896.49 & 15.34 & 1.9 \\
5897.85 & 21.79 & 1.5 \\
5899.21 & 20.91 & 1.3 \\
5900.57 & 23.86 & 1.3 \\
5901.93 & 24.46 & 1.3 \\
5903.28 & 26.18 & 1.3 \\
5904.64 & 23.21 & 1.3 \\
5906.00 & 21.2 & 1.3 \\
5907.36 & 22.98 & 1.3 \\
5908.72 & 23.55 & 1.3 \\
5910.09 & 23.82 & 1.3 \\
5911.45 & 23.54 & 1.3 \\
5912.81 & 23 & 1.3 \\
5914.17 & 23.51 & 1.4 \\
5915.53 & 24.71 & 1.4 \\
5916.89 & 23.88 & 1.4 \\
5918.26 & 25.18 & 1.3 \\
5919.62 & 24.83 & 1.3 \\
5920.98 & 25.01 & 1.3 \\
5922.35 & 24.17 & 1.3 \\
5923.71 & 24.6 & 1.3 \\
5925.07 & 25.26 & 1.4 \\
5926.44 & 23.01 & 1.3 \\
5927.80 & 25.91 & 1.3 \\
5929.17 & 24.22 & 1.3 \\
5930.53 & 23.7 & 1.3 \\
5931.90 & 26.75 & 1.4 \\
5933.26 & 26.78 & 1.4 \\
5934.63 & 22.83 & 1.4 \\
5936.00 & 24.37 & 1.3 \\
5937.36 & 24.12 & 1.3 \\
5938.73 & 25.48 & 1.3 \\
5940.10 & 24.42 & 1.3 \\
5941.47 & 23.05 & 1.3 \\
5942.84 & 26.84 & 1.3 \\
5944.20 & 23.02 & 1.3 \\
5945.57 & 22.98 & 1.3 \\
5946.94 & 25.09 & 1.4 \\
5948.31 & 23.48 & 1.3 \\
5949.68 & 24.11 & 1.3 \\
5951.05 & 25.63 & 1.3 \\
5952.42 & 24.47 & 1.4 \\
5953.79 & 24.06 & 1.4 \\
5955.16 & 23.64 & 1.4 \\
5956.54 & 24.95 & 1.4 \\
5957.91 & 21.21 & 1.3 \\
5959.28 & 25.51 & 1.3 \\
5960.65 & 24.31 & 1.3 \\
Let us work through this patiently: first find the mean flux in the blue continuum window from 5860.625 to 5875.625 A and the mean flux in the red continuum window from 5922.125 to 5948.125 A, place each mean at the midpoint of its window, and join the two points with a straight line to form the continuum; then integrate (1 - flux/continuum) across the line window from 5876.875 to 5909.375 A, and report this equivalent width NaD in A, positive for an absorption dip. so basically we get 2.7 A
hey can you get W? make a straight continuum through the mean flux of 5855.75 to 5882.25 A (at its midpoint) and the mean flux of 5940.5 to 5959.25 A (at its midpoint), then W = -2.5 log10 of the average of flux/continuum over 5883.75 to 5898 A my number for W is 0.22 mag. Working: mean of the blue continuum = 23.4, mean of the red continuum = 24.1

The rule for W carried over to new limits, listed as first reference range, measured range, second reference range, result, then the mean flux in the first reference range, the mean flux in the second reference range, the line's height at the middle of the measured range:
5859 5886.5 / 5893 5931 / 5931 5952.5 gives 0.05 mag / 23.6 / 24.6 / 24.2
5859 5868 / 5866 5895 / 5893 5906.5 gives 0.03 mag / 23.5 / 21.5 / 22.6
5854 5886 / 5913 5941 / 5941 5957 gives -0.02 mag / 23.6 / 24.3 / 24.1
